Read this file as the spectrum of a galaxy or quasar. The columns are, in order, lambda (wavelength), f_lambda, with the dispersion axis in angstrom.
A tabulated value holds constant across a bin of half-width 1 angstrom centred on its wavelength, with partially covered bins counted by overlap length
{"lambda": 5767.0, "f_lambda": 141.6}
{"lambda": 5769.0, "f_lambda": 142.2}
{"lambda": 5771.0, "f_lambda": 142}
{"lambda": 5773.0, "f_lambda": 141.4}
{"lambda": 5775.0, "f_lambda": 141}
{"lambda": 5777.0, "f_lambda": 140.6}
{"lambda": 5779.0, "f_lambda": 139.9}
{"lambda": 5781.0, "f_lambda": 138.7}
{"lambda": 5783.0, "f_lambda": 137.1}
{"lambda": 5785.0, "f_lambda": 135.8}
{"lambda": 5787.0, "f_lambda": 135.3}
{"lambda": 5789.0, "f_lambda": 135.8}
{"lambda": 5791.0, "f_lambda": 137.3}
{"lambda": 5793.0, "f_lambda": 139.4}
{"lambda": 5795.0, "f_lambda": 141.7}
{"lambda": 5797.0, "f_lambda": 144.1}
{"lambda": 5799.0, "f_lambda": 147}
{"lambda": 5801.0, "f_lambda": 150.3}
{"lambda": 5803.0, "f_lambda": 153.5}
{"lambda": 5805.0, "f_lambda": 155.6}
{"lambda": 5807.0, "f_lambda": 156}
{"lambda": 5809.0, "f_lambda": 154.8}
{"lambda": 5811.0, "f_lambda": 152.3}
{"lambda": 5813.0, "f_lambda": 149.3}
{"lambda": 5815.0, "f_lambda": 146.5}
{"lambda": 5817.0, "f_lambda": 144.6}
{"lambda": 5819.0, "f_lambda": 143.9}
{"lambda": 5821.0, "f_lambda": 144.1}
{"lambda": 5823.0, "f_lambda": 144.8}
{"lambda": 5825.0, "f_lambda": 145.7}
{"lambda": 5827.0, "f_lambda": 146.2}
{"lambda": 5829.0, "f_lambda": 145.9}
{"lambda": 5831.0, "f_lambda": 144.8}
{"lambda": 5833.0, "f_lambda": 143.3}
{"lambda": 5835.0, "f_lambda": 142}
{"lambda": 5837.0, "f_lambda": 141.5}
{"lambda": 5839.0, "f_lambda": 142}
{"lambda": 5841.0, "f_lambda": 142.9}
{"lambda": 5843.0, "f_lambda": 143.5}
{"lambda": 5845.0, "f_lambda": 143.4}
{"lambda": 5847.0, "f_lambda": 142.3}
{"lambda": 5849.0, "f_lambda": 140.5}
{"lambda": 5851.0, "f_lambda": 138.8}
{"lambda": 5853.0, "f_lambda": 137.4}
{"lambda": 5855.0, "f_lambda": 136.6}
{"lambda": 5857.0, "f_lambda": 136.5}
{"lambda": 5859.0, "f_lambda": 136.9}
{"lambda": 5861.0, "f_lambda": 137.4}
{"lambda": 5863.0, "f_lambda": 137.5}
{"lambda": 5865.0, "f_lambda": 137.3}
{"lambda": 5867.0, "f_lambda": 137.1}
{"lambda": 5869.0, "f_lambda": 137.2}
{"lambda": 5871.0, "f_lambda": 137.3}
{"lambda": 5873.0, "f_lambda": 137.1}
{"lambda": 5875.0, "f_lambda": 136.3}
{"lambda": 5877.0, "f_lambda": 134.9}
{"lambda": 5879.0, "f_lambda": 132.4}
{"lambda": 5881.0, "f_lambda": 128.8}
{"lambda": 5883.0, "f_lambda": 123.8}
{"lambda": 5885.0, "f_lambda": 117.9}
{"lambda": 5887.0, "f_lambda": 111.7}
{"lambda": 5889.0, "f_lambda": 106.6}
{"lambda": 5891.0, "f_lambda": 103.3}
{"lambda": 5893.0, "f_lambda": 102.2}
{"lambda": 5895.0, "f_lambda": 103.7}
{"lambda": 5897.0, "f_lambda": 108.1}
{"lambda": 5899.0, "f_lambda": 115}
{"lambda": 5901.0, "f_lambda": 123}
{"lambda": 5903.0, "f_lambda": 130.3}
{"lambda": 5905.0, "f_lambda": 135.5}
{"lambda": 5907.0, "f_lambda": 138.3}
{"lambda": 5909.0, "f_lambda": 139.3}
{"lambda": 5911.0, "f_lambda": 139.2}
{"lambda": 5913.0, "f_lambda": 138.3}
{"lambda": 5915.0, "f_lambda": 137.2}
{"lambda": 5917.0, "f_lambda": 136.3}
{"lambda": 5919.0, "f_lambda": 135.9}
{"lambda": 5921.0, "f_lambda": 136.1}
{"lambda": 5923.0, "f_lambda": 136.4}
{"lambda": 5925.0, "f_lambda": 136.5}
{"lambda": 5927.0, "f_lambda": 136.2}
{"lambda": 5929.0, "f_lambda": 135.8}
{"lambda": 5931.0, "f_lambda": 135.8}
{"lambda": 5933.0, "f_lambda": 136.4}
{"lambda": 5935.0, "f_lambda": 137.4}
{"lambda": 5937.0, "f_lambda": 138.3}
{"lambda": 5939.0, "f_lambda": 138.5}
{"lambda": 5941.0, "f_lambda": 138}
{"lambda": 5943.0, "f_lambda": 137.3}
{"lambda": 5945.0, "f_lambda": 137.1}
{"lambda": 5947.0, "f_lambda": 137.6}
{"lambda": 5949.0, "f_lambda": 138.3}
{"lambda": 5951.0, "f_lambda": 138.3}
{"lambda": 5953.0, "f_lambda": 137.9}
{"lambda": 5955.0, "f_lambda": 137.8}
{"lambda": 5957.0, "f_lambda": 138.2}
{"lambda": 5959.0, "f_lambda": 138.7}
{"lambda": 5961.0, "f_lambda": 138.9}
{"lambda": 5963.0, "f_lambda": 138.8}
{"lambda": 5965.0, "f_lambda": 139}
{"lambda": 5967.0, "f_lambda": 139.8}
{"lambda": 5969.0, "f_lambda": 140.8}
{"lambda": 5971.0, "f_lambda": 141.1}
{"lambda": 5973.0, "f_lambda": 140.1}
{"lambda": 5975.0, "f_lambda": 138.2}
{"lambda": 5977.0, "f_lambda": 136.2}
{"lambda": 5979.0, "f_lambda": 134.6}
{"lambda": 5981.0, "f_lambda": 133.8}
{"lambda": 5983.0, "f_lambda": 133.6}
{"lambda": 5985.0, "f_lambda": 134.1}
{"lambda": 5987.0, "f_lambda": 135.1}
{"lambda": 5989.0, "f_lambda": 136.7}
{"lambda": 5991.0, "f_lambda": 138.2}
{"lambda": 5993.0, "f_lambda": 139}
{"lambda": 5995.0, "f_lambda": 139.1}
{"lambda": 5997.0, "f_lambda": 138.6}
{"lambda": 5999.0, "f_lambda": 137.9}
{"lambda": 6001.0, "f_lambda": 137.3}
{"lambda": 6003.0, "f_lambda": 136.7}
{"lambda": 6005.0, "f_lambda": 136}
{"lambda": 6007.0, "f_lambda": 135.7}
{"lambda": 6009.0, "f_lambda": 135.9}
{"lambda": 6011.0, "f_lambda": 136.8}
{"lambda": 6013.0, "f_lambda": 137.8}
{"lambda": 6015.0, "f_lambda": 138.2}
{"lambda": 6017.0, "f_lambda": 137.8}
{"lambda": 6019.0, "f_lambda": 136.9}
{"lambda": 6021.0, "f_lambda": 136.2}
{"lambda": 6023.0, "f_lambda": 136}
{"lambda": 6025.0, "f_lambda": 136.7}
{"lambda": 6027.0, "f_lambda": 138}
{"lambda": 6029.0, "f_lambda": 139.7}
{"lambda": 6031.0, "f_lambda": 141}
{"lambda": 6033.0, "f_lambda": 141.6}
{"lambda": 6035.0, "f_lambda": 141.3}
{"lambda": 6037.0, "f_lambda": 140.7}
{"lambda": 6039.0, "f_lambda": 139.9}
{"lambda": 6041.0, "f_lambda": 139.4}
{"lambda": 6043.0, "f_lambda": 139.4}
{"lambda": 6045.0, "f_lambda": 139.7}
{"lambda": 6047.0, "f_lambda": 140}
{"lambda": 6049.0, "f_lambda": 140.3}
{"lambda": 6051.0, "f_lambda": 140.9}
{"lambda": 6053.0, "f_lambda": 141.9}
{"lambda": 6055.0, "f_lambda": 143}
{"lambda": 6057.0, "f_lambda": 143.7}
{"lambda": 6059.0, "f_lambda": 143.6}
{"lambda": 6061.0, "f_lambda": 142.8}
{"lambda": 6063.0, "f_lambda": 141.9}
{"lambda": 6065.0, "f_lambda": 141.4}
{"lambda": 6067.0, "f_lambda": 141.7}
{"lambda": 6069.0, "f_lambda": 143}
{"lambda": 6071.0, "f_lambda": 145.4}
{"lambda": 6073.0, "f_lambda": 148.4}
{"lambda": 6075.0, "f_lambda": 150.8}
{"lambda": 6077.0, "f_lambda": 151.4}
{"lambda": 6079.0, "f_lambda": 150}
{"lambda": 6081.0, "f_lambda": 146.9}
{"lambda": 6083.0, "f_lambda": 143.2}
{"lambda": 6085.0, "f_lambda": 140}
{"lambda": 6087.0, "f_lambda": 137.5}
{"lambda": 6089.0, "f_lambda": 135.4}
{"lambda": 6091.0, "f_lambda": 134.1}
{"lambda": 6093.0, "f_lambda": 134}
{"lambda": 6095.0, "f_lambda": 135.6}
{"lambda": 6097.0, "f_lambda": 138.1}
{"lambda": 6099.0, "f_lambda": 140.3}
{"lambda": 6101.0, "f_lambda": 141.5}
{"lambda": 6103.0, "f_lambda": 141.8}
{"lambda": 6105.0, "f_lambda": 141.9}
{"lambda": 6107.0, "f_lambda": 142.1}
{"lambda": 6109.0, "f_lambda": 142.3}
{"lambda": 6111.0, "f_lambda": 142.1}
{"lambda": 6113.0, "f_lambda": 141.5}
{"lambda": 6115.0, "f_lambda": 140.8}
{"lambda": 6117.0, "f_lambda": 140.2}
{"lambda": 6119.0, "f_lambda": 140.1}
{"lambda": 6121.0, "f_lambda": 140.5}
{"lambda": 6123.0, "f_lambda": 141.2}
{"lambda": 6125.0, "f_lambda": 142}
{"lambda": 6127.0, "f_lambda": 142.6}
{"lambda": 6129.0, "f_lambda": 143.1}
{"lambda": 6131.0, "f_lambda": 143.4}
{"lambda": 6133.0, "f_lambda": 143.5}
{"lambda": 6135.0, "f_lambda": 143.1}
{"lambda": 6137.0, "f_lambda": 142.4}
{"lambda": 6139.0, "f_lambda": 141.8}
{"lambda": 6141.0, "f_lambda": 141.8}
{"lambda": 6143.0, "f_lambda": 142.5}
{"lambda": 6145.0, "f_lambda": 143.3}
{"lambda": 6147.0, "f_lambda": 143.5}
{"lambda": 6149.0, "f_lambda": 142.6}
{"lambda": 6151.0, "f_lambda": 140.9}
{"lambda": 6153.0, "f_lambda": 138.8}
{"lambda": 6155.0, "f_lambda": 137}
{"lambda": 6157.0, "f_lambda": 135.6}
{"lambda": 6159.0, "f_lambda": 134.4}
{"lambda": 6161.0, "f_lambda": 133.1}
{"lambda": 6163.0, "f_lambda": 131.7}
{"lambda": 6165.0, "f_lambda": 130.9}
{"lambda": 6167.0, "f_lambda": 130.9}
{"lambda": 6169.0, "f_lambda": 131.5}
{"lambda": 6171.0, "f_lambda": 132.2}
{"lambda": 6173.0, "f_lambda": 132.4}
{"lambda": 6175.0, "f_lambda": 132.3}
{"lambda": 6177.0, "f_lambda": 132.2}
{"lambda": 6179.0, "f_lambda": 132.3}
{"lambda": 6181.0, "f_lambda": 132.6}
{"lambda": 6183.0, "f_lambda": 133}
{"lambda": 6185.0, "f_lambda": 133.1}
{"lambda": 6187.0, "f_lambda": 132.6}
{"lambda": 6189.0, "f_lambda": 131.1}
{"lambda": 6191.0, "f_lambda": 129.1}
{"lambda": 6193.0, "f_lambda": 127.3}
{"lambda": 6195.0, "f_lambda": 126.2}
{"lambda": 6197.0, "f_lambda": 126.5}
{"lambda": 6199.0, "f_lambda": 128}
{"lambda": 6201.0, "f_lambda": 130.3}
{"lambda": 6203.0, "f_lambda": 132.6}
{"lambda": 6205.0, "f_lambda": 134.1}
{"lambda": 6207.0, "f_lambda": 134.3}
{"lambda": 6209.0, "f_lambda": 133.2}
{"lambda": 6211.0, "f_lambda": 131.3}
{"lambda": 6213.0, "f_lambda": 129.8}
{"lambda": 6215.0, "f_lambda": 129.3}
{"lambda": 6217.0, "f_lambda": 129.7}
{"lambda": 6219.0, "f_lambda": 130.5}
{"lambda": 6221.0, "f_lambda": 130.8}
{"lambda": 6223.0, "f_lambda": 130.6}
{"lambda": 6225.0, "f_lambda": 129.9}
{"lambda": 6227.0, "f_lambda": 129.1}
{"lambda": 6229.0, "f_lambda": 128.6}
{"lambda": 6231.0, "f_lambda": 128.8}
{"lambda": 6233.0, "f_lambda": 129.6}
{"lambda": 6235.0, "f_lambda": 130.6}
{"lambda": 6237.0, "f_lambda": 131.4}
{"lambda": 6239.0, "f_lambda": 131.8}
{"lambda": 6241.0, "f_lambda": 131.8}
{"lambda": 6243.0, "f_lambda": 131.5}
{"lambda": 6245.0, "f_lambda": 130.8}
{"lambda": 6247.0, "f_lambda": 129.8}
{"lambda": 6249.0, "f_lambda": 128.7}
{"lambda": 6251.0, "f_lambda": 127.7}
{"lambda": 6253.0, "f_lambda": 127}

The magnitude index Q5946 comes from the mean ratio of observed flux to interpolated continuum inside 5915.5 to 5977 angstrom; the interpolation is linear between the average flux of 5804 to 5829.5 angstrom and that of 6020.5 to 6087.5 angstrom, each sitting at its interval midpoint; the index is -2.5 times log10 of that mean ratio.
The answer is 0.05 mag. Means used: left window 148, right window 142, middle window 138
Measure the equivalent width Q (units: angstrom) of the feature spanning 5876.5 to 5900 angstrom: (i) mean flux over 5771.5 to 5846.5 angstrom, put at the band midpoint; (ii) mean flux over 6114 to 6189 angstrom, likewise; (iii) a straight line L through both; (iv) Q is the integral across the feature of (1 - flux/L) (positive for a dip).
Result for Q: 4.5 angstrom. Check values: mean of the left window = 144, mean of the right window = 138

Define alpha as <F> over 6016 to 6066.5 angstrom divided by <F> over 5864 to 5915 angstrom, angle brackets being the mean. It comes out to 1.1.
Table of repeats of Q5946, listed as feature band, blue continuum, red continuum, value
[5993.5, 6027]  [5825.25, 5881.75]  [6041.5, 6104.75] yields 0.03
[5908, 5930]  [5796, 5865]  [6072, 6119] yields 0.05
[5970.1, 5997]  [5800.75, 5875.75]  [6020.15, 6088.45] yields 0.04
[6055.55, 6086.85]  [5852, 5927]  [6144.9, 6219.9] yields -0.10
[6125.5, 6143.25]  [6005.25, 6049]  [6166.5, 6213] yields -0.07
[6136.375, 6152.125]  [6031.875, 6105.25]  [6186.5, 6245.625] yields -0.05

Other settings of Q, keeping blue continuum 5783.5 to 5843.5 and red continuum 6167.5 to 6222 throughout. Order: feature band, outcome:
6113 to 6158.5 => -2.77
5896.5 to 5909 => 1.31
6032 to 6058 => -0.84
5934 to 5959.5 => 0.39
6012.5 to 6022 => 0.01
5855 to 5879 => 1.06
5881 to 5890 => 1.63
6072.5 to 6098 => -1.28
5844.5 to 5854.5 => 0.24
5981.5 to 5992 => 0.24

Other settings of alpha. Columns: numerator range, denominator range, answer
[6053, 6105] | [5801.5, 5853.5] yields 0.98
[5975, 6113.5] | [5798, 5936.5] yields 1.02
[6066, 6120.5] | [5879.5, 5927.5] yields 1.13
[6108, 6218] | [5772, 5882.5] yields 0.96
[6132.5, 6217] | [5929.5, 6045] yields 0.97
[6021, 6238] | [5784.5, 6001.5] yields 1.00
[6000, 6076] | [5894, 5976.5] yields 1.04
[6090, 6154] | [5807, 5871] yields 0.99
